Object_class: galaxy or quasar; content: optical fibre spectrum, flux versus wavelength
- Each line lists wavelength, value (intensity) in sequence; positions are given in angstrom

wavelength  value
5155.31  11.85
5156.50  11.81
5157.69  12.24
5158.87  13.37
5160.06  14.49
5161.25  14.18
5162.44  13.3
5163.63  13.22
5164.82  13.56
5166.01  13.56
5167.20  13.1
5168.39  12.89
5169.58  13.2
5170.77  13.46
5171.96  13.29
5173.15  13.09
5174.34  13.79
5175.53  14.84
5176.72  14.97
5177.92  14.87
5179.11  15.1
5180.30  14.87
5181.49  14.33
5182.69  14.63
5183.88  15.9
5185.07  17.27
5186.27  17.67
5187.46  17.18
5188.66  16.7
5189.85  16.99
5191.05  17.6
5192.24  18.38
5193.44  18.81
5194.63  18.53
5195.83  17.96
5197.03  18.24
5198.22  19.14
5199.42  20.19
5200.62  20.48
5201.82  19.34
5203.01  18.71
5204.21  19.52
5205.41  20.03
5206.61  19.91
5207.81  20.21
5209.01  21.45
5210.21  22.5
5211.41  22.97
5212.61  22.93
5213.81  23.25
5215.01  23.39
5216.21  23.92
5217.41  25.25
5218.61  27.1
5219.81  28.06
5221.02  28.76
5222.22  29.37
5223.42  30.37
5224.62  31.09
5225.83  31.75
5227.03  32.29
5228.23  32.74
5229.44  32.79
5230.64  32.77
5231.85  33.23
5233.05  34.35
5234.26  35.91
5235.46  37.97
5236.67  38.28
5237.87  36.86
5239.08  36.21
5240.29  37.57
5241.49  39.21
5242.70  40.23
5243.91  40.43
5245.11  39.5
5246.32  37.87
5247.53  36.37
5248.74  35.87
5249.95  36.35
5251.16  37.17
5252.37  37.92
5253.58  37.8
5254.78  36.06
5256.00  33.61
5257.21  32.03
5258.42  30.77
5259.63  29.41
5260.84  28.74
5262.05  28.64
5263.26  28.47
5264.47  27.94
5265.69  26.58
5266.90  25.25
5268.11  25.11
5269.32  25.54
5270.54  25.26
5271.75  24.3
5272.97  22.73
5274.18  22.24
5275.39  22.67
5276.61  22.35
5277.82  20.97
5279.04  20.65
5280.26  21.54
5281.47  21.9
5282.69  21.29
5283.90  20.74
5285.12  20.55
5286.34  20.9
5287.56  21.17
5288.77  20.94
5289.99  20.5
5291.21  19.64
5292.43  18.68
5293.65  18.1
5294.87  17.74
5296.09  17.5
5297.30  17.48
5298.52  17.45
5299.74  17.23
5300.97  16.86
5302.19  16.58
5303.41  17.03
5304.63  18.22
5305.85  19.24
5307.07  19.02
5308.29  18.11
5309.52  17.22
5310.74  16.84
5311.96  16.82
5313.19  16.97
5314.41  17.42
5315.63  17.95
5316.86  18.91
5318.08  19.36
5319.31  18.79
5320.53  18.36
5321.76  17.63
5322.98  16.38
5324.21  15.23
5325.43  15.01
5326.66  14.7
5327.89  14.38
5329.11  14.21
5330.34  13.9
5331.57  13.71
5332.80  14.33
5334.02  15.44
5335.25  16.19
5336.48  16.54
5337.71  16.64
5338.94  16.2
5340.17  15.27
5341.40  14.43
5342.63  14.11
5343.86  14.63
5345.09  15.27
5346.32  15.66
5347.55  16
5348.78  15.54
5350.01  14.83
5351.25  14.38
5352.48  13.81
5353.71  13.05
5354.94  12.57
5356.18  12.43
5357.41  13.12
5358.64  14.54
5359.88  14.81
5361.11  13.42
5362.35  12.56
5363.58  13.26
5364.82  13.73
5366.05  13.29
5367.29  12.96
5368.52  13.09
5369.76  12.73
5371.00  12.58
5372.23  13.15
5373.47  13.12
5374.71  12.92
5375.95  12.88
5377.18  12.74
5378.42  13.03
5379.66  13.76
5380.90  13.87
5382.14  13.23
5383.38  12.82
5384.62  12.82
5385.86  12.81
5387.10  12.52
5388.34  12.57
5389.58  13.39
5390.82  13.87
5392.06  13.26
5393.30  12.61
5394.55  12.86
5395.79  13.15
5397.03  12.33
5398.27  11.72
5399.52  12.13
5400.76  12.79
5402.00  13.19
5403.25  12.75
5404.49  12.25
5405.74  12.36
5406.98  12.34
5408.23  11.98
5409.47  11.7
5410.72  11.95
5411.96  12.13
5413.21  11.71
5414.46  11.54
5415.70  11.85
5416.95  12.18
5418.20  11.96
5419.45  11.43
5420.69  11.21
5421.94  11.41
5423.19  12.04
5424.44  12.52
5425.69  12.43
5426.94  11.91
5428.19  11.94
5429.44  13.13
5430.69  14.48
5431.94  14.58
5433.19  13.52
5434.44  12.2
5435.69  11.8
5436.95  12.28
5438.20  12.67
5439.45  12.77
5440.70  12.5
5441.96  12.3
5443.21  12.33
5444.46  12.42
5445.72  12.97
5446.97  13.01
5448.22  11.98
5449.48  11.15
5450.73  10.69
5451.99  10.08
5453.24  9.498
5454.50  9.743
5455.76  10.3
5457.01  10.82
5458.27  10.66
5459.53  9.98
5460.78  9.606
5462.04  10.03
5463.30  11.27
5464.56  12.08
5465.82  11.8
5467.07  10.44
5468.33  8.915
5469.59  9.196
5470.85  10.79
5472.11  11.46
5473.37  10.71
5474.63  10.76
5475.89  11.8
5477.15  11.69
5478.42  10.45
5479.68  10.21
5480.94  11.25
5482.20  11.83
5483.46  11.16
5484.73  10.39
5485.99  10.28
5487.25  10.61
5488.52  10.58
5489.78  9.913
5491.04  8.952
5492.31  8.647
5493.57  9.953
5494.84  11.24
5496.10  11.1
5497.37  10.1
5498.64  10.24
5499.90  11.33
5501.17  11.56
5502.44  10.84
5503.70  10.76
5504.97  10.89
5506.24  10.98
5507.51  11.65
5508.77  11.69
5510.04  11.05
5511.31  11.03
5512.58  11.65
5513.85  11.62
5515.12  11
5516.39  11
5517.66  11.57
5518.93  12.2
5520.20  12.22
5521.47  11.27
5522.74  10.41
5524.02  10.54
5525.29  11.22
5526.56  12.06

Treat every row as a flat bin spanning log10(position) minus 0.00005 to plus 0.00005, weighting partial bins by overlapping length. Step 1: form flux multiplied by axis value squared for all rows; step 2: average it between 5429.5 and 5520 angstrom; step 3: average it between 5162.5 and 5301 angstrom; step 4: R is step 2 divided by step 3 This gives 0.51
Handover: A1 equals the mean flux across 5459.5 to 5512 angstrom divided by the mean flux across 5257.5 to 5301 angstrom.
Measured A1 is 0.5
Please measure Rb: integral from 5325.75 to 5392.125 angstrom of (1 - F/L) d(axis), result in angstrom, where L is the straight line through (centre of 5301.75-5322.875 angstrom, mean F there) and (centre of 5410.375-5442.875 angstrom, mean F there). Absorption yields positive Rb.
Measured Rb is 7.2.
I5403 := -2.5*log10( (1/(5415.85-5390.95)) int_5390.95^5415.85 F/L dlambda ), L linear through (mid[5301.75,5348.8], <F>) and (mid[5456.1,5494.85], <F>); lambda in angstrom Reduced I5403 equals 0.08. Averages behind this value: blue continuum 16.4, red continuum 10.6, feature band 12.4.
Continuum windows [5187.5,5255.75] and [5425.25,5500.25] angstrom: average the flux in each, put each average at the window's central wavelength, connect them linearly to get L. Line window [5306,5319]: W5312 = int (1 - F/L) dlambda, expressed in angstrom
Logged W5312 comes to 2.3 angstrom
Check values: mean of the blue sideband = 28.3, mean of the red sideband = 11.2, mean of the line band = 17.9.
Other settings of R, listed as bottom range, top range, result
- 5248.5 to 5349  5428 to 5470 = 0.59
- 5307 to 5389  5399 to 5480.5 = 0.82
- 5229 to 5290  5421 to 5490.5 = 0.41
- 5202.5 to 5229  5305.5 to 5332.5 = 0.69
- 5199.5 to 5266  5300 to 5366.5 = 0.53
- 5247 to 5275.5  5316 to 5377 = 0.51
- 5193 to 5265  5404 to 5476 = 0.43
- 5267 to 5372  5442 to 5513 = 0.67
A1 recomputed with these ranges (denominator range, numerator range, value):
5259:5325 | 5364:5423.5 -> 0.61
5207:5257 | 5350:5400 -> 0.41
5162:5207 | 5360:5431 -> 0.78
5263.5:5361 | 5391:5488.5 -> 0.65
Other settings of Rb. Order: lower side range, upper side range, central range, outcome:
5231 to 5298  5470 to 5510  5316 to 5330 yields 4.3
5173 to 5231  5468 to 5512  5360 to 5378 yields 2.5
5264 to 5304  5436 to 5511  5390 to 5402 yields 1.8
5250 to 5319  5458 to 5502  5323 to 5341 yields 4.2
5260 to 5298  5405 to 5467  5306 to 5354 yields 7.6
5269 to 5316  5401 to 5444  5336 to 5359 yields 2.6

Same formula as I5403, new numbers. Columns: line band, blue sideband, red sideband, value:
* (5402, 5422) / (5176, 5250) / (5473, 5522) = 0.27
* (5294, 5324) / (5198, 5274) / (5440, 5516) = 0.33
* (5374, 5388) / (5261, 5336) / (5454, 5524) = 0.20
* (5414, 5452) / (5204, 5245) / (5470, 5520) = 0.24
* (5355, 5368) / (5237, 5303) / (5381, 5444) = 0.30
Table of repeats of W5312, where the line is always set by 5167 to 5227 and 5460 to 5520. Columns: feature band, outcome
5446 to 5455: 0.79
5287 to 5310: -2.35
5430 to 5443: -0.46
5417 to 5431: 0.71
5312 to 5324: -1.33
